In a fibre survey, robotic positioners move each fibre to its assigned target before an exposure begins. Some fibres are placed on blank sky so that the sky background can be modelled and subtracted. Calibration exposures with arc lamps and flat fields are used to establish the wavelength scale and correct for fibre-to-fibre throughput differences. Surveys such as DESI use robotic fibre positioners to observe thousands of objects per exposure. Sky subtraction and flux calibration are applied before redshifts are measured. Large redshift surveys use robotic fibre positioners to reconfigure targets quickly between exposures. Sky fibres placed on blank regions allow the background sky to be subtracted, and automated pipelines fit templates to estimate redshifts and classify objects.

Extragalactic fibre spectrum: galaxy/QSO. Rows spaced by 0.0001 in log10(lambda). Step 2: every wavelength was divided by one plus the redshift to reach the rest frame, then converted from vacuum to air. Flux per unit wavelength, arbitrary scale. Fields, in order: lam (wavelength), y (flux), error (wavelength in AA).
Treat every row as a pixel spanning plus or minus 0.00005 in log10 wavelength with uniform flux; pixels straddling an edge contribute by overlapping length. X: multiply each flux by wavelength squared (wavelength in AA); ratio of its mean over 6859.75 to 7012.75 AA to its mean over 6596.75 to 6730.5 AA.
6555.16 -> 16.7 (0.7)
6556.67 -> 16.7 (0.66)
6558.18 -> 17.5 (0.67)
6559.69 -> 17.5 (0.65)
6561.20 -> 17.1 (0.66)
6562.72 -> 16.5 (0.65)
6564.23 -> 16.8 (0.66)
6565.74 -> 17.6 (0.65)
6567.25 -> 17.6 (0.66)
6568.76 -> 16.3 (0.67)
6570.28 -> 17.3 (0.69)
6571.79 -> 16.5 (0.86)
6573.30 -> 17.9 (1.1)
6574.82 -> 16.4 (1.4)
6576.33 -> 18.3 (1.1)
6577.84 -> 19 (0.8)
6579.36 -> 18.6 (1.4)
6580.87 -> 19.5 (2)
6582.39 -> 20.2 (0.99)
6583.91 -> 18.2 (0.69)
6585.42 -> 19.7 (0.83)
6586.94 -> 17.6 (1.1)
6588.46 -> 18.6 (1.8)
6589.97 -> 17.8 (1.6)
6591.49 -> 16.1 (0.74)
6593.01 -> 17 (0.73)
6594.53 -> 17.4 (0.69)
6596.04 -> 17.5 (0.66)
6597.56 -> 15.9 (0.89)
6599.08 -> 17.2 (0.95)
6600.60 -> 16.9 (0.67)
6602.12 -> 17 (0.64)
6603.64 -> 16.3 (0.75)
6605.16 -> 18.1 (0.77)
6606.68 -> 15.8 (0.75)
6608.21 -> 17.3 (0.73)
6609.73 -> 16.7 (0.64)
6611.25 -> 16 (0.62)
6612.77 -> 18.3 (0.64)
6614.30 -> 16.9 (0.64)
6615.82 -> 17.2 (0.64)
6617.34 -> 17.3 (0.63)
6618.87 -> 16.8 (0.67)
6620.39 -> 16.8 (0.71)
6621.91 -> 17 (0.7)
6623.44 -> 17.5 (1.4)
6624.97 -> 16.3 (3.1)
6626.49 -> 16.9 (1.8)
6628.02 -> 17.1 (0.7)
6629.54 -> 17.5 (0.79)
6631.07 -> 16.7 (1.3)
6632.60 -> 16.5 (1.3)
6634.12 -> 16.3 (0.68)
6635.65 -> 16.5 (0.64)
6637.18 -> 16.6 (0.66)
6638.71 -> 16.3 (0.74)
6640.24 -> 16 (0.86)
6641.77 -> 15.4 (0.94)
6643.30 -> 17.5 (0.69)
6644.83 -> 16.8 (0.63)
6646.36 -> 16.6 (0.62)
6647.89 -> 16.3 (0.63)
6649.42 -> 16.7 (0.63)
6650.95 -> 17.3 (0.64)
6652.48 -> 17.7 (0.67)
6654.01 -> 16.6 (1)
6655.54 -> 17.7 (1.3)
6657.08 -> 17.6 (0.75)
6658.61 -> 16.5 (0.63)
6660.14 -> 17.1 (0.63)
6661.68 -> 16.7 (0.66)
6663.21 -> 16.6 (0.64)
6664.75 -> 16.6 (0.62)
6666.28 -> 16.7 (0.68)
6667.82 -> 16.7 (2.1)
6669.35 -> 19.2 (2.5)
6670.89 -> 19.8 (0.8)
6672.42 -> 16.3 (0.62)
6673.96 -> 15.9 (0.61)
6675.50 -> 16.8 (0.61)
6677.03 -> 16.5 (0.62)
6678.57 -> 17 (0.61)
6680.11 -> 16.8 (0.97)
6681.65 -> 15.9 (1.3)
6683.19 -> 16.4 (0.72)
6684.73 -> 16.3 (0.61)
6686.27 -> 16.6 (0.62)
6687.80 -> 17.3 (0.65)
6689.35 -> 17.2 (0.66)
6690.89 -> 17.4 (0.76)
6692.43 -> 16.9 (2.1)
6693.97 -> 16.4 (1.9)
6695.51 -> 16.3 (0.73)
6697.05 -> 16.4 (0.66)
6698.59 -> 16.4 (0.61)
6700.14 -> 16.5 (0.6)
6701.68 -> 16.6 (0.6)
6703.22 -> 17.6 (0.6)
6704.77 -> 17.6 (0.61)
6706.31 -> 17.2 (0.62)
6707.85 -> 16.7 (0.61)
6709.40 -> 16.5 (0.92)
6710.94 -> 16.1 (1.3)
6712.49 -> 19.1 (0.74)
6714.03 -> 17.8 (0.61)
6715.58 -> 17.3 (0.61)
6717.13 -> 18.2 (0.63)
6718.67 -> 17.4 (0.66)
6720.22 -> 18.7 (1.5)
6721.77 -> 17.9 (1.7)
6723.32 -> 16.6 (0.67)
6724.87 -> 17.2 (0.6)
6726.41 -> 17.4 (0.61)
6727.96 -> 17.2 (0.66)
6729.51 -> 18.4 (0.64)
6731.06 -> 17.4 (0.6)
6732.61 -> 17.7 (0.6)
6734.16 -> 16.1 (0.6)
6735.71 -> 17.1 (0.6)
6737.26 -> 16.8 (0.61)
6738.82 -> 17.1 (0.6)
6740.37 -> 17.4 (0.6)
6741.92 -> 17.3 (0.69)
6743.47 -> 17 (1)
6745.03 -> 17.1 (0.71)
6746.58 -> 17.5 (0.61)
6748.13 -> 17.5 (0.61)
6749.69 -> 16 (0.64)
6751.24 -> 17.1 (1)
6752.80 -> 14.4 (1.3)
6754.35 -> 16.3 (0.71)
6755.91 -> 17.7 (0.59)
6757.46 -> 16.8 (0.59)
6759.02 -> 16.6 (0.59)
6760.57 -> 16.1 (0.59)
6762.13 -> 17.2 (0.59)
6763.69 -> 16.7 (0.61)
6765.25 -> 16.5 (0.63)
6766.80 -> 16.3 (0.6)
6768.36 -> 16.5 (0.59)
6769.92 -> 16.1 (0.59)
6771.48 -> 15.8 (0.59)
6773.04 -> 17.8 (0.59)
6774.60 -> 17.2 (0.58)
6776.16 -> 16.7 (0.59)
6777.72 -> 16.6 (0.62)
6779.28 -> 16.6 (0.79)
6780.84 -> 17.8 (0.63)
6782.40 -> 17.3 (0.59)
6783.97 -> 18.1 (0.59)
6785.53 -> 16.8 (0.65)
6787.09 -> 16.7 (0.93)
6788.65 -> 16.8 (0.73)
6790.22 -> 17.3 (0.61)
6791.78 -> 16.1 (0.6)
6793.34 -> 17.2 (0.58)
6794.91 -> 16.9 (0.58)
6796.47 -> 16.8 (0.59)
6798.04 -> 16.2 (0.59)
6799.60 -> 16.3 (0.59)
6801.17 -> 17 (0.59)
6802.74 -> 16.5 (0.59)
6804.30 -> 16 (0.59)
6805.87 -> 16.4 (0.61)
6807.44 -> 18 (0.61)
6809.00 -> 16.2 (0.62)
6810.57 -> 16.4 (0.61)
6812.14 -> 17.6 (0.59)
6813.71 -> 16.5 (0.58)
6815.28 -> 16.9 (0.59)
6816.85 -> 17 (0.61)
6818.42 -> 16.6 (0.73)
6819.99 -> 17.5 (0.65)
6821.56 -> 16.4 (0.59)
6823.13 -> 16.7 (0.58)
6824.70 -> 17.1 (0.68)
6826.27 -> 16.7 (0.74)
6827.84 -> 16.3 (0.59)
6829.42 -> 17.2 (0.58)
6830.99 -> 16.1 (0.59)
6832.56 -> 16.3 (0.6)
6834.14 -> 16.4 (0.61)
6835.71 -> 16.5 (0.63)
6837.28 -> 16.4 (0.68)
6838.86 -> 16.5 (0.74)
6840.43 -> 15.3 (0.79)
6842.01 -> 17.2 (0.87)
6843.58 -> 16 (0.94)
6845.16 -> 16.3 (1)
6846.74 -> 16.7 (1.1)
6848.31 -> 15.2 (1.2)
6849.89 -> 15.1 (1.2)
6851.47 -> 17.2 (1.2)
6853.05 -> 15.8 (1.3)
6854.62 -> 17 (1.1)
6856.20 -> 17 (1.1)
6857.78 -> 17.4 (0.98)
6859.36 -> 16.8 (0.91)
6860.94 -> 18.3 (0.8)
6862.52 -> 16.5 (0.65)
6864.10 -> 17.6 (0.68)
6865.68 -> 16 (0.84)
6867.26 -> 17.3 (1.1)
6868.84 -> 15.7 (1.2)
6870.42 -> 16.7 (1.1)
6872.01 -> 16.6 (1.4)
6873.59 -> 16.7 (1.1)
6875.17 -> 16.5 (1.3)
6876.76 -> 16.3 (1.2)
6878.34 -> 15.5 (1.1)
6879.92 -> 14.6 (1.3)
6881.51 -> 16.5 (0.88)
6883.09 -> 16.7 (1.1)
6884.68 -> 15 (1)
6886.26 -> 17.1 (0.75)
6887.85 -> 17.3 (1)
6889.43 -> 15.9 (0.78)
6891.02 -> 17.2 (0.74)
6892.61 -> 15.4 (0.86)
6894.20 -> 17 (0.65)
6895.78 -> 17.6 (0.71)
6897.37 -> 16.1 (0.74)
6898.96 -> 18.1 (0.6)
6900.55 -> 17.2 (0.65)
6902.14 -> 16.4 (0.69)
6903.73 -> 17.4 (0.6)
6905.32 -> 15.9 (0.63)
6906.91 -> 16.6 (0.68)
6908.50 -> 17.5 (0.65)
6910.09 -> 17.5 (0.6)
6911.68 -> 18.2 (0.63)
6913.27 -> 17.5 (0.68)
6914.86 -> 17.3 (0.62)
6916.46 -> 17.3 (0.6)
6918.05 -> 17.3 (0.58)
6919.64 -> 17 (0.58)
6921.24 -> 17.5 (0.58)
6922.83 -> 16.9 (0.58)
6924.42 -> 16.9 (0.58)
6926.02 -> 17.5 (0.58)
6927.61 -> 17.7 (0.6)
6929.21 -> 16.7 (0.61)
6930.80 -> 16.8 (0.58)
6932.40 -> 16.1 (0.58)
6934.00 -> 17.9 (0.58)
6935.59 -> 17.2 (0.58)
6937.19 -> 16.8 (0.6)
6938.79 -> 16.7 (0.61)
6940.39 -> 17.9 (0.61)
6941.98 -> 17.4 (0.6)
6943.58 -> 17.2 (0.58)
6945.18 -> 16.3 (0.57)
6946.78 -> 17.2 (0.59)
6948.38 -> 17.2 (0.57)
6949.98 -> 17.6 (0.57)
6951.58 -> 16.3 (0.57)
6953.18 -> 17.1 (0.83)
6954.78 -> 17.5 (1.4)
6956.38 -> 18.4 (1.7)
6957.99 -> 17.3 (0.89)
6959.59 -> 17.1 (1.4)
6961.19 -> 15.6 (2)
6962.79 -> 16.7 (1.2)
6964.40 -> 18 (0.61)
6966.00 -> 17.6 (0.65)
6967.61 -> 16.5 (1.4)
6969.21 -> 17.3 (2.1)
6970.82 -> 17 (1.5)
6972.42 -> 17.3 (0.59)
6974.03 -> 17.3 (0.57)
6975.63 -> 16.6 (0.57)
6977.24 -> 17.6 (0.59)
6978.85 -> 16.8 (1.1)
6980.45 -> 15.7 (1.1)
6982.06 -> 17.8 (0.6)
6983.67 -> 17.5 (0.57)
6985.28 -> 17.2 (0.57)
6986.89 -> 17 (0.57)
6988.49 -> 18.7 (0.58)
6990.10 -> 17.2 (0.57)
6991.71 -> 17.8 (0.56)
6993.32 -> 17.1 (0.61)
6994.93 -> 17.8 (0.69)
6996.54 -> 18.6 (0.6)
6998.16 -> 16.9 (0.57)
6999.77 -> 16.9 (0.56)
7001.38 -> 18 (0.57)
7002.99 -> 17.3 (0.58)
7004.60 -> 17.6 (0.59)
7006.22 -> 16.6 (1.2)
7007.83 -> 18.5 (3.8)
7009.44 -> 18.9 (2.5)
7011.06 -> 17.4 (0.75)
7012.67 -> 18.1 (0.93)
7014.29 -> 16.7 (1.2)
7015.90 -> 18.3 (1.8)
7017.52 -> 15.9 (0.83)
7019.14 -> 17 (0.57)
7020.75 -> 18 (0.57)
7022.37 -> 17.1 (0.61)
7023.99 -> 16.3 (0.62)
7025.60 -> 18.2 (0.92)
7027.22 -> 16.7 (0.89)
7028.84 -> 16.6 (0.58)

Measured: 1.1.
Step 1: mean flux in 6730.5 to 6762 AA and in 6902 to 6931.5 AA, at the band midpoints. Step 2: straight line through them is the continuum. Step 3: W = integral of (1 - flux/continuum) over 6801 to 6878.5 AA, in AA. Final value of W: 1.9 AA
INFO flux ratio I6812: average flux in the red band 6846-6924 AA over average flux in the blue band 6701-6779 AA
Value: 1.0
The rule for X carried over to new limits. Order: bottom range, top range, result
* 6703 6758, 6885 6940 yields 1.04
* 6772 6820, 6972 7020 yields 1.09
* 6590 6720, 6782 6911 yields 1.04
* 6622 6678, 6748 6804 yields 1.03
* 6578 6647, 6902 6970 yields 1.10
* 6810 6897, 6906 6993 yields 1.07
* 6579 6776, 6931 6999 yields 1.10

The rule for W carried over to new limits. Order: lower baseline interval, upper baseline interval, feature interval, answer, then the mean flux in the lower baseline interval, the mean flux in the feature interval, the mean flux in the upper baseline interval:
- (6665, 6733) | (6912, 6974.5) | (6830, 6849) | 1.0 AA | 17.1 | 16.3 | 17.2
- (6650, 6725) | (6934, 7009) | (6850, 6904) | 1.8 AA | 17.1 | 16.6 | 17.3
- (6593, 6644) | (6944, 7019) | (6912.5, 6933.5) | 0.1 AA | 16.8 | 17.1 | 17.3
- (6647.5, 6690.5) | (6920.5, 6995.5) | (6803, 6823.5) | 0.4 AA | 17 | 16.8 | 17.2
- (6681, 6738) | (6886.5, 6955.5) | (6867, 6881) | 0.7 AA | 17.1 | 16.2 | 17.1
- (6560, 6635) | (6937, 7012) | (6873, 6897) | 1.3 AA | 17.3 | 16.3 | 17.3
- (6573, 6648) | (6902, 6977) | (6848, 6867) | 0.5 AA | 17.2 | 16.7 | 17.1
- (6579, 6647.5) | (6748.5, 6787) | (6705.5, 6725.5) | -0.7 AA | 17.1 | 17.4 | 16.7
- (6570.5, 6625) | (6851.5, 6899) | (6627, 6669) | 1.2 AA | 17.4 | 16.8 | 16.6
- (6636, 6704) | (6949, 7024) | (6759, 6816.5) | 0.8 AA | 16.8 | 16.8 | 17.3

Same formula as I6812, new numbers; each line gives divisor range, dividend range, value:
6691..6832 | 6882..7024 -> 1.01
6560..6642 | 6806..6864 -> 0.97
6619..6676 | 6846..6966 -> 1.00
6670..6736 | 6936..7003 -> 1.01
